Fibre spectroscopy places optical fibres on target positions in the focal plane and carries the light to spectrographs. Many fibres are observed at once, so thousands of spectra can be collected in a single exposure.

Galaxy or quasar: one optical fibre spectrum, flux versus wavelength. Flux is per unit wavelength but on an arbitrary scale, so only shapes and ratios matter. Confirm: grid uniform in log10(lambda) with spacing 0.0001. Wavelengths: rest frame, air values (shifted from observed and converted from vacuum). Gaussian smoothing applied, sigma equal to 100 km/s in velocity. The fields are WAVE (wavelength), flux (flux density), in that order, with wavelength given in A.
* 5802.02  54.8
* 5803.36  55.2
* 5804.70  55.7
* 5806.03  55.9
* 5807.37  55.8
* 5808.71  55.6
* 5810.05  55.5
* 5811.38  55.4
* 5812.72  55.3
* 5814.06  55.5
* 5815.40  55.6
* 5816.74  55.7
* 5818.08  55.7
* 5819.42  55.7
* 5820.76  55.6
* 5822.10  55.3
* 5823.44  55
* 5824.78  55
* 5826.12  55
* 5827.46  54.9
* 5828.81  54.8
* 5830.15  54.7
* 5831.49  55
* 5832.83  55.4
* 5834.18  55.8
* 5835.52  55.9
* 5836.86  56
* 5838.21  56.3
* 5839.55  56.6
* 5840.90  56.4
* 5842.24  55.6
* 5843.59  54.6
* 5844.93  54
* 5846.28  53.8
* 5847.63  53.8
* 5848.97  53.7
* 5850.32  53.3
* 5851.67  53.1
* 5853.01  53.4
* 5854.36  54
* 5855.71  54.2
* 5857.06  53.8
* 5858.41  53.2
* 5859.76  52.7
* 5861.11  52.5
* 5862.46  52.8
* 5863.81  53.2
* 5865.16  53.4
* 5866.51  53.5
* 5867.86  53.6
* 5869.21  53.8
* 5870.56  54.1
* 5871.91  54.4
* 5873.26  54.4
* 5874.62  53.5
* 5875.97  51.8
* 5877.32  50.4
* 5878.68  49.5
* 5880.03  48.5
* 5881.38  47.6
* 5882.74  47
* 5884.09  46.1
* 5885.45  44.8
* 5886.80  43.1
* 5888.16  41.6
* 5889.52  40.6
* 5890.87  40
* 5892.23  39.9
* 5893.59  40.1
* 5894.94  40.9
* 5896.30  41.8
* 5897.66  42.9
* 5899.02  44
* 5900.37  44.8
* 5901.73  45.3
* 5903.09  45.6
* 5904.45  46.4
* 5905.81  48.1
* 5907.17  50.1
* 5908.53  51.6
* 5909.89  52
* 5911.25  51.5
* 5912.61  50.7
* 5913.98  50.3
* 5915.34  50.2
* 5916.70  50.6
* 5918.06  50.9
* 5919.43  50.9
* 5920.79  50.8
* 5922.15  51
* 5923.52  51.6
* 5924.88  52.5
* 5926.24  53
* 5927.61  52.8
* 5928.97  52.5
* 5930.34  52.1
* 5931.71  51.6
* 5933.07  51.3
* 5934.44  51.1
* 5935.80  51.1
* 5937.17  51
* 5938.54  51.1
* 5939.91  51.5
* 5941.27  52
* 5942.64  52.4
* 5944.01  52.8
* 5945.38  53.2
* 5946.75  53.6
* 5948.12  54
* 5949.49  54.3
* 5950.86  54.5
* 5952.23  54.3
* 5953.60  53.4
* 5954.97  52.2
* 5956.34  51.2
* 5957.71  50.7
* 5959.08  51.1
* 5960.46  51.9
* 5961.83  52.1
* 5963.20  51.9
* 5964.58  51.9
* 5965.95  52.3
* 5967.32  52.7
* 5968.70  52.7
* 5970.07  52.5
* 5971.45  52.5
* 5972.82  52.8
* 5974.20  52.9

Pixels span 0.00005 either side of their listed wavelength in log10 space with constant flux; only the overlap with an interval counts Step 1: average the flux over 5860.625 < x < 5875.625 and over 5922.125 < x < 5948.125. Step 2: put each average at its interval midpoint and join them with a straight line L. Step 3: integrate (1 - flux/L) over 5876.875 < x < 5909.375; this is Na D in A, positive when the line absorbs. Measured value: 4.9 A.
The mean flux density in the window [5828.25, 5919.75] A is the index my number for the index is 50.6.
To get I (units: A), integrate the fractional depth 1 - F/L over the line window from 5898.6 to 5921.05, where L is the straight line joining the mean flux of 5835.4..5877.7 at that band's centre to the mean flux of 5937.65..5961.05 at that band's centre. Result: 1.72 A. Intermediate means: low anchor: 53.9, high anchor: 52.6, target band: 49.1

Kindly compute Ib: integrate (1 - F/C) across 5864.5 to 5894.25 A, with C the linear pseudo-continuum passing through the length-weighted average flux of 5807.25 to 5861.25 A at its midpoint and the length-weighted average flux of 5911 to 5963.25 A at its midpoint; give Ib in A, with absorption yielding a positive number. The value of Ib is 3.0 A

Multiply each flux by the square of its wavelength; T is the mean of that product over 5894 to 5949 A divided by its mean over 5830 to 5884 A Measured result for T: 1.0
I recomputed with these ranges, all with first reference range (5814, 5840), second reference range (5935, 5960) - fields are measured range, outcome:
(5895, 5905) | 1.8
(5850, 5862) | 0.3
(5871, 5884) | 0.9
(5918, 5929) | 0.3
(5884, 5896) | 2.7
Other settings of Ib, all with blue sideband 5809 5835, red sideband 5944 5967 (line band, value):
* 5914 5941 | 0.9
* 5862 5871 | 0.2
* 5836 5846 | -0.1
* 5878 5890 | 1.9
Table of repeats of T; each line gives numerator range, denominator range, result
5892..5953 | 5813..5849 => 0.93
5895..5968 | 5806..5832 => 0.95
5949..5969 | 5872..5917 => 1.14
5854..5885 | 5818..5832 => 0.96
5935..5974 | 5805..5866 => 1.00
